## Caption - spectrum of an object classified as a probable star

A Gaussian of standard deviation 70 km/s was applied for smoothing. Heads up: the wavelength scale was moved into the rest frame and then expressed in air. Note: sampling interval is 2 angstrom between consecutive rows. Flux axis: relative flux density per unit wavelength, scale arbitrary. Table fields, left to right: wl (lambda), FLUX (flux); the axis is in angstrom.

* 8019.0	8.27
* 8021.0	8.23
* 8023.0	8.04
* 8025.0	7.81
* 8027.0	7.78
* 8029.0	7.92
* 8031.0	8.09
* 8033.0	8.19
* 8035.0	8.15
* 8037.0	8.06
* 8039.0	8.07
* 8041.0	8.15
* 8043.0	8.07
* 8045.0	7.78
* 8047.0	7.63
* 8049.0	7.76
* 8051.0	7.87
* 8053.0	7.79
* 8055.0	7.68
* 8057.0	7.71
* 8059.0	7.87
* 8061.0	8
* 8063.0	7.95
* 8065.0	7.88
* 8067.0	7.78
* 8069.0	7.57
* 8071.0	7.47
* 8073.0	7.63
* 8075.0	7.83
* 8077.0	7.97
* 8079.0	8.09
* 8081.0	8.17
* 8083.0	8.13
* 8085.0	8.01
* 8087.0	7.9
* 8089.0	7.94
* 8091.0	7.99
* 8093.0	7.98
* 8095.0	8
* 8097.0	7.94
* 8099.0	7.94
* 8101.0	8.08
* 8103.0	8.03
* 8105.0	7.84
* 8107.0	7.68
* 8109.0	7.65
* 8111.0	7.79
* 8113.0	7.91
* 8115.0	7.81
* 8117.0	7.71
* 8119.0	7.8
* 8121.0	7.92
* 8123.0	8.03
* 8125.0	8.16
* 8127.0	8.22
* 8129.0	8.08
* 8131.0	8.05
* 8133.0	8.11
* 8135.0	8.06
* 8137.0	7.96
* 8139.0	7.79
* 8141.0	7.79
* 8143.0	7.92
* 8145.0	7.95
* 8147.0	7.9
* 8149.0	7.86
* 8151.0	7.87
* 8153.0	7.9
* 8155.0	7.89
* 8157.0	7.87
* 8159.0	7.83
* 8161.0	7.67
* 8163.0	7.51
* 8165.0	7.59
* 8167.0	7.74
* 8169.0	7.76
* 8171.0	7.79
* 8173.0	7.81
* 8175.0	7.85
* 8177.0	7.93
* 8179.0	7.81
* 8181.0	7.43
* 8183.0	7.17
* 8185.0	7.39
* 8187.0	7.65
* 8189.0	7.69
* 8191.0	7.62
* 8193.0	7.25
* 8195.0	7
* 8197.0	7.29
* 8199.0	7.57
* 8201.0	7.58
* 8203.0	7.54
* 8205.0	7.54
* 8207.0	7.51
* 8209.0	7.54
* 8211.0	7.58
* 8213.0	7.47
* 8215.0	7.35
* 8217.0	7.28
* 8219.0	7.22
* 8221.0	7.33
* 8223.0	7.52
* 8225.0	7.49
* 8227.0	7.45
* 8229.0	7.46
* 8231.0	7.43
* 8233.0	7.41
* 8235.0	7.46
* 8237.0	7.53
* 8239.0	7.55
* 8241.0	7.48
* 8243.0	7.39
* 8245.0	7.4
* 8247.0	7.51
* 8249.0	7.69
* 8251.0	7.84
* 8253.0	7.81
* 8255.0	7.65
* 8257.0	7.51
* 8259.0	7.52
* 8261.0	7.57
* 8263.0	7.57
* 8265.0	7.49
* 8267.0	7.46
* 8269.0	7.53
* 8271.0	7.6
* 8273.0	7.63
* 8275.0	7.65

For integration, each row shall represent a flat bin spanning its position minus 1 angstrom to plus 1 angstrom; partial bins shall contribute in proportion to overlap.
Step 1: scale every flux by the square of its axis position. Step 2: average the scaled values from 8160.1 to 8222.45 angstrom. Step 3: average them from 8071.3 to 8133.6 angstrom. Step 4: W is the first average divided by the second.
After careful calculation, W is 1.0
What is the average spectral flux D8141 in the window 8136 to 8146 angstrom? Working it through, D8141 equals 7.88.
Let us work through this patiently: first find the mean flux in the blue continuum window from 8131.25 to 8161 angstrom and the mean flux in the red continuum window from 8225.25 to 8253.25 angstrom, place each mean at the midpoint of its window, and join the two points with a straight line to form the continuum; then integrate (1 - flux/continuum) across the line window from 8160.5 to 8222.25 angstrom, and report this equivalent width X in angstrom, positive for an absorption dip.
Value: 1.5 angstrom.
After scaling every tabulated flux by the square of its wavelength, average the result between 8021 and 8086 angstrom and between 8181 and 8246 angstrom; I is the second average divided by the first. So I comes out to 0.98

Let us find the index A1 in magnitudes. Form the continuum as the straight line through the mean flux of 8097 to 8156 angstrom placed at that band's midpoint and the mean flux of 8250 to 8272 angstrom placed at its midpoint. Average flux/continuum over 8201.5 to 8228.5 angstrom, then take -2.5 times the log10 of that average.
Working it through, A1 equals 0.04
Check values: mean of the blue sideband 7.92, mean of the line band 7.45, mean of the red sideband 7.6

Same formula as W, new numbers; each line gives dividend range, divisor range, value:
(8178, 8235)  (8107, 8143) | 0.96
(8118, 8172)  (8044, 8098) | 1.02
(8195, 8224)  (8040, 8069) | 0.99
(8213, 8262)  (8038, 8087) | 0.99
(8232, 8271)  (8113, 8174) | 0.98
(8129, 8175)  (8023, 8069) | 1.02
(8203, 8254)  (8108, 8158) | 0.97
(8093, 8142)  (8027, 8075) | 1.02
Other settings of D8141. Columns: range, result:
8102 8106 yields 7.93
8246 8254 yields 7.71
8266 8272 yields 7.53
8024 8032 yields 7.9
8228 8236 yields 7.44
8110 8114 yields 7.85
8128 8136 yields 8.07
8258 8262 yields 7.54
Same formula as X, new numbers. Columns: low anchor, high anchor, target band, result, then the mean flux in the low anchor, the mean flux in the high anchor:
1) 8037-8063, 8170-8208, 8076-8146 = -2.0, 7.88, 7.55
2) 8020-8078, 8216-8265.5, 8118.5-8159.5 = -1.3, 7.89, 7.5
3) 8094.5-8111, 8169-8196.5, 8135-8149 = -0.3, 7.89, 7.57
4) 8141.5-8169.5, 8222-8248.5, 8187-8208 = 0.4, 7.8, 7.47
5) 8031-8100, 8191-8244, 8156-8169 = -0.2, 7.91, 7.44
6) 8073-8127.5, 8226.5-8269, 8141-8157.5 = -0.2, 7.94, 7.53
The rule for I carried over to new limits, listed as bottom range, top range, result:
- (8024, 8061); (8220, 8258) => 1.00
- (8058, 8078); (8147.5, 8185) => 1.02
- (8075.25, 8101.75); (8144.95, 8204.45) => 0.98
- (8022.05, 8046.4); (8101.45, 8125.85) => 1.00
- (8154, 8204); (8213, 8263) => 1.00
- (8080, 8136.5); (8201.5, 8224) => 0.96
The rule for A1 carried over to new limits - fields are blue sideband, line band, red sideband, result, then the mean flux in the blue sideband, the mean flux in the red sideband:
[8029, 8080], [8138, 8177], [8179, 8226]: -0.033 mag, 7.88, 7.44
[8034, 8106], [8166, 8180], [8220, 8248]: -0.026 mag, 7.91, 7.46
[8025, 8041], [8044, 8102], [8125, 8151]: 0.019 mag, 8.03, 7.98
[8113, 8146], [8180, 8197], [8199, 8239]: 0.034 mag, 7.96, 7.46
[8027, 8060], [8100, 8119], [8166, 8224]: -0.012 mag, 7.92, 7.52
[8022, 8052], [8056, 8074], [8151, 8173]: 0.021 mag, 7.96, 7.76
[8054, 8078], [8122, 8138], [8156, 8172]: -0.047 mag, 7.78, 7.72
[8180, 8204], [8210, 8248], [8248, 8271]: 0.013 mag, 7.43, 7.6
